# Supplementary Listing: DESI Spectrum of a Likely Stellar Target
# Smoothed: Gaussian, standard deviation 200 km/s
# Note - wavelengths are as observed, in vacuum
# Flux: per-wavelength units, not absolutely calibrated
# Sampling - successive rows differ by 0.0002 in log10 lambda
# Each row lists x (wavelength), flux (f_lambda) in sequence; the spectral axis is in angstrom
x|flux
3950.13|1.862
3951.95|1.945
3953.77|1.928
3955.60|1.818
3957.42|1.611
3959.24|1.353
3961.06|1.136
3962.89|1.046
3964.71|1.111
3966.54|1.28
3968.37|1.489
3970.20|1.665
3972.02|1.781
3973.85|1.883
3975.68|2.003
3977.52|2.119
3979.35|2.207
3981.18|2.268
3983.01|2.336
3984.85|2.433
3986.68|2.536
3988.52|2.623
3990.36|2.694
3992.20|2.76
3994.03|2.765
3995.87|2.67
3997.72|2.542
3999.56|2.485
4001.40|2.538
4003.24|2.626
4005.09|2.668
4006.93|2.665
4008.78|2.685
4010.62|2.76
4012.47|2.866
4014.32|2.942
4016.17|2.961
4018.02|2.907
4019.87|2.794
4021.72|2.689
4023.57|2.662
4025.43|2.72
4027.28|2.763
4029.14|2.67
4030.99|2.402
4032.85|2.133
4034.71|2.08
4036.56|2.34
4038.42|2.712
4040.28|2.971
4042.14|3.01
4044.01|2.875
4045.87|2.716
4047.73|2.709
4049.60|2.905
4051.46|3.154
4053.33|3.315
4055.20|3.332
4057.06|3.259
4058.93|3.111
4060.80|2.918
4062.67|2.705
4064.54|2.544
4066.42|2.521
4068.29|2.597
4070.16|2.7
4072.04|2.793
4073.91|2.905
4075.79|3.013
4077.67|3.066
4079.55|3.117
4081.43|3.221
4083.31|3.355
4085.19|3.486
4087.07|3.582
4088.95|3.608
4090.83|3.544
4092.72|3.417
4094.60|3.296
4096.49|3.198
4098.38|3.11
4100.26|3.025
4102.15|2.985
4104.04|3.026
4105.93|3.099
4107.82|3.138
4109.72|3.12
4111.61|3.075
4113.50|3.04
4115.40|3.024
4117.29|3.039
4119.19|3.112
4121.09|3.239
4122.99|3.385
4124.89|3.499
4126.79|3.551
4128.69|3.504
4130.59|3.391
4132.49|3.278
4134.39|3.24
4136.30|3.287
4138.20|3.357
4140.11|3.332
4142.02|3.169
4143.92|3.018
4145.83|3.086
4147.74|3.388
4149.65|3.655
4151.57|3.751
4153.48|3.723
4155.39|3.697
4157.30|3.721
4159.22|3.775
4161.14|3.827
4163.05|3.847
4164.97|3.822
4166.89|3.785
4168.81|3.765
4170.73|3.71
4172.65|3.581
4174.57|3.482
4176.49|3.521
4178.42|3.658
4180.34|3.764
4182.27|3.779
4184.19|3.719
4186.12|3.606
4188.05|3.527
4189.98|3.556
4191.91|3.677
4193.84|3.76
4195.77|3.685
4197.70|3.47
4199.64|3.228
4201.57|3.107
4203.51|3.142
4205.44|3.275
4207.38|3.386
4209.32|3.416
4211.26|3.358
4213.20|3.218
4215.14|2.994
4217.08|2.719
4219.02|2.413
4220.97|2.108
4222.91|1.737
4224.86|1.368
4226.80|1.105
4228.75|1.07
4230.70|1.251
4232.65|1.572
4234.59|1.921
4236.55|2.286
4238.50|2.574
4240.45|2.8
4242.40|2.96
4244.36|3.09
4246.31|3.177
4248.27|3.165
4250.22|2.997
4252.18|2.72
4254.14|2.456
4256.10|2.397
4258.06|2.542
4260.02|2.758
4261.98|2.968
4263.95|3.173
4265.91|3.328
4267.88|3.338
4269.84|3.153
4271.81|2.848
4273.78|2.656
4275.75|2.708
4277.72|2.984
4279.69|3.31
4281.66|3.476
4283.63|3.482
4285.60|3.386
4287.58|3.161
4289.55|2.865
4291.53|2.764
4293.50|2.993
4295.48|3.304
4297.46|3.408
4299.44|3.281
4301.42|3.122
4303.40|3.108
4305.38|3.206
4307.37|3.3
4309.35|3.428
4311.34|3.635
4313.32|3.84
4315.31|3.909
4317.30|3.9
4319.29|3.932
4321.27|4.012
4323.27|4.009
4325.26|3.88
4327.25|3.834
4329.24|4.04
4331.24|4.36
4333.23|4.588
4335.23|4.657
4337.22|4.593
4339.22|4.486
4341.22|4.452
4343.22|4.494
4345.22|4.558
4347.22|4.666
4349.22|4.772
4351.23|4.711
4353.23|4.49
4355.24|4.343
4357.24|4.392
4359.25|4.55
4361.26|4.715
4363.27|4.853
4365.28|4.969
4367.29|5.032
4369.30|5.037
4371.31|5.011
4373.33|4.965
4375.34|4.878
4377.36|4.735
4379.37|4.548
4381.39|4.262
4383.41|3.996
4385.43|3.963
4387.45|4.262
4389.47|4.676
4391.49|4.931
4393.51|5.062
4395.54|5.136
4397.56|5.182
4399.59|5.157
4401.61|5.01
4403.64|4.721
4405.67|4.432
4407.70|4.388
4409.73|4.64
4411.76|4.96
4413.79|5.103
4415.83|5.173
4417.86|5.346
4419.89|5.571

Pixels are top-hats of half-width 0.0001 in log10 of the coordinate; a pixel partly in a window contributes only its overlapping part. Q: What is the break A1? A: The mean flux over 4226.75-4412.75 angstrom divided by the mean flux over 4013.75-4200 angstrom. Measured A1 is 1.17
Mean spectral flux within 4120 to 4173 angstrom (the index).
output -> 3.51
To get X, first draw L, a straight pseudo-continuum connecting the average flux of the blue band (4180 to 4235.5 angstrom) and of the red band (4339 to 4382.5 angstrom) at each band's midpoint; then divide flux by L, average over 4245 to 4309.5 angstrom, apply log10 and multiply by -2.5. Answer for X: 0.20 mag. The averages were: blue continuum 2.85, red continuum 4.68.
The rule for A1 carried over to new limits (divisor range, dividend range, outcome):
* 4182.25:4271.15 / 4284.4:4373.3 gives 1.43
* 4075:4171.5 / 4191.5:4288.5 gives 0.84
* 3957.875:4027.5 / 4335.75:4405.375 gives 2.02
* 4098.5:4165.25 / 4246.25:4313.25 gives 0.92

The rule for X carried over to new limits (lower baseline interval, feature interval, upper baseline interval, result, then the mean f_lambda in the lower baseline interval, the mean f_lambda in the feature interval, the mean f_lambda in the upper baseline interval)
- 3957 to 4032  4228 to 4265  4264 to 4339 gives 0.29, 2.33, 2.53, 3.52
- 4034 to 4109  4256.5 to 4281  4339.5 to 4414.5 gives 0.35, 3.02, 2.97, 4.7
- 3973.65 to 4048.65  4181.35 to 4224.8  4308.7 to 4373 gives 0.14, 2.6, 3.18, 4.39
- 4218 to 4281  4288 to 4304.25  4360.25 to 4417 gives 0.06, 2.54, 3.11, 4.78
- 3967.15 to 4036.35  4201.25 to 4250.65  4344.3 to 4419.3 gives 0.44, 2.48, 2.53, 4.75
